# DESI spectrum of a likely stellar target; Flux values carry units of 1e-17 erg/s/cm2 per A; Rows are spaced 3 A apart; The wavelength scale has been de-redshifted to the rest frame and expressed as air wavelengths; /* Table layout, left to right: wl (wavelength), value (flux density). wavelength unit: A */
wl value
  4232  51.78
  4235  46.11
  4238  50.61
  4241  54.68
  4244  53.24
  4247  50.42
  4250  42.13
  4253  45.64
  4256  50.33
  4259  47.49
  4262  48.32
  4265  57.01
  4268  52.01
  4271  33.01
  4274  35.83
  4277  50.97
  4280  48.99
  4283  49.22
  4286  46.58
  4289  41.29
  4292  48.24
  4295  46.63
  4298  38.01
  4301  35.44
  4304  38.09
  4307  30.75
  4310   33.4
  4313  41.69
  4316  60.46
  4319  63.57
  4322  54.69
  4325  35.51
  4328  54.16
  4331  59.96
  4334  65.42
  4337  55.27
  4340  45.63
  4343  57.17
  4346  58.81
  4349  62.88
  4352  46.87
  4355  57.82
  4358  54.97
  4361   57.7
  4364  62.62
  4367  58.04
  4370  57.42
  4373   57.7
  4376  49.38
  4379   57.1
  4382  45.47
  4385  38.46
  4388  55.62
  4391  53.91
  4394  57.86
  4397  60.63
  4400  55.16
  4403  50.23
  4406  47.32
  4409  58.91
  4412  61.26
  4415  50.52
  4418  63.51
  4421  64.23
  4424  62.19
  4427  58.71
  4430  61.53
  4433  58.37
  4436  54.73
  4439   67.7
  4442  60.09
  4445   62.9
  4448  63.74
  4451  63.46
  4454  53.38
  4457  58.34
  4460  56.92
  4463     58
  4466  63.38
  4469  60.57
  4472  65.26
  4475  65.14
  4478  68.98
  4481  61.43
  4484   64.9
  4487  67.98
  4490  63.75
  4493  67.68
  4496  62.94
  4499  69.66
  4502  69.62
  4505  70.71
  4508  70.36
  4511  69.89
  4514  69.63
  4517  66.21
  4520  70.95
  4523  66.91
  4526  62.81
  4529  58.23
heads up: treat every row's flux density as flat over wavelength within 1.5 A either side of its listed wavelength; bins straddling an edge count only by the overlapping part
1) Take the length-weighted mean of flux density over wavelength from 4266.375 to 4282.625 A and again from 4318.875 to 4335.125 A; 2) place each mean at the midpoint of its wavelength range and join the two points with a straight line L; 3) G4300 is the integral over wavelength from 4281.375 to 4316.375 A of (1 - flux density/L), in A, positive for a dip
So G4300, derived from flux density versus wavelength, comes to 5.11 A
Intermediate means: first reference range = 44.6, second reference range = 54.6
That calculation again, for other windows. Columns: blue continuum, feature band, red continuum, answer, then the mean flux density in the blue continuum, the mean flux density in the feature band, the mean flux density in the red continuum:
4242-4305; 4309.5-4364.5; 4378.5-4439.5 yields -3.98 A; 45.8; 54.4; 56.2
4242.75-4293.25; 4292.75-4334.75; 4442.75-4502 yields 3.41 A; 47.1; 46.7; 63.2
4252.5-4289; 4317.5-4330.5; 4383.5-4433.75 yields -0.53 A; 46.9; 52.6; 56.3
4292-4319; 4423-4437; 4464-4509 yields -0.14 A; 42.3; 59.2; 66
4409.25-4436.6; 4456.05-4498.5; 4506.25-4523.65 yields 1.17 A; 59.6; 63.4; 69.1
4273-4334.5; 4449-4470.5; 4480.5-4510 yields 1.37 A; 46.4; 59.3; 67.1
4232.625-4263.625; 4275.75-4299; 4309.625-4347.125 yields 2.14 A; 49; 46.4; 53.3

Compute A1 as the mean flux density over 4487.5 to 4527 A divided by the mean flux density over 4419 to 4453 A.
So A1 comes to 1.1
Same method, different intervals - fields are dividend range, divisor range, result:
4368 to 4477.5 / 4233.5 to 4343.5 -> 1.21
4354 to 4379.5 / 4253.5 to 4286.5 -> 1.21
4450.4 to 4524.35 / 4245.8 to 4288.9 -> 1.39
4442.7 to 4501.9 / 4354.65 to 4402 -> 1.15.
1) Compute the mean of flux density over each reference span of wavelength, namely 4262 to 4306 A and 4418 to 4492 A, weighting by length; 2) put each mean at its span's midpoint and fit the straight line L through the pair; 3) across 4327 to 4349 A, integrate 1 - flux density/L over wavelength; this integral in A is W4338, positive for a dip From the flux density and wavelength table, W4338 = -3.2 A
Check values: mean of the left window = 44.4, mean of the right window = 62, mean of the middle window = 57.1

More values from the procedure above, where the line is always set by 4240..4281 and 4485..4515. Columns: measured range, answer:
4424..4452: 0.7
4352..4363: 0.1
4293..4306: 2.9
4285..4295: 1.0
